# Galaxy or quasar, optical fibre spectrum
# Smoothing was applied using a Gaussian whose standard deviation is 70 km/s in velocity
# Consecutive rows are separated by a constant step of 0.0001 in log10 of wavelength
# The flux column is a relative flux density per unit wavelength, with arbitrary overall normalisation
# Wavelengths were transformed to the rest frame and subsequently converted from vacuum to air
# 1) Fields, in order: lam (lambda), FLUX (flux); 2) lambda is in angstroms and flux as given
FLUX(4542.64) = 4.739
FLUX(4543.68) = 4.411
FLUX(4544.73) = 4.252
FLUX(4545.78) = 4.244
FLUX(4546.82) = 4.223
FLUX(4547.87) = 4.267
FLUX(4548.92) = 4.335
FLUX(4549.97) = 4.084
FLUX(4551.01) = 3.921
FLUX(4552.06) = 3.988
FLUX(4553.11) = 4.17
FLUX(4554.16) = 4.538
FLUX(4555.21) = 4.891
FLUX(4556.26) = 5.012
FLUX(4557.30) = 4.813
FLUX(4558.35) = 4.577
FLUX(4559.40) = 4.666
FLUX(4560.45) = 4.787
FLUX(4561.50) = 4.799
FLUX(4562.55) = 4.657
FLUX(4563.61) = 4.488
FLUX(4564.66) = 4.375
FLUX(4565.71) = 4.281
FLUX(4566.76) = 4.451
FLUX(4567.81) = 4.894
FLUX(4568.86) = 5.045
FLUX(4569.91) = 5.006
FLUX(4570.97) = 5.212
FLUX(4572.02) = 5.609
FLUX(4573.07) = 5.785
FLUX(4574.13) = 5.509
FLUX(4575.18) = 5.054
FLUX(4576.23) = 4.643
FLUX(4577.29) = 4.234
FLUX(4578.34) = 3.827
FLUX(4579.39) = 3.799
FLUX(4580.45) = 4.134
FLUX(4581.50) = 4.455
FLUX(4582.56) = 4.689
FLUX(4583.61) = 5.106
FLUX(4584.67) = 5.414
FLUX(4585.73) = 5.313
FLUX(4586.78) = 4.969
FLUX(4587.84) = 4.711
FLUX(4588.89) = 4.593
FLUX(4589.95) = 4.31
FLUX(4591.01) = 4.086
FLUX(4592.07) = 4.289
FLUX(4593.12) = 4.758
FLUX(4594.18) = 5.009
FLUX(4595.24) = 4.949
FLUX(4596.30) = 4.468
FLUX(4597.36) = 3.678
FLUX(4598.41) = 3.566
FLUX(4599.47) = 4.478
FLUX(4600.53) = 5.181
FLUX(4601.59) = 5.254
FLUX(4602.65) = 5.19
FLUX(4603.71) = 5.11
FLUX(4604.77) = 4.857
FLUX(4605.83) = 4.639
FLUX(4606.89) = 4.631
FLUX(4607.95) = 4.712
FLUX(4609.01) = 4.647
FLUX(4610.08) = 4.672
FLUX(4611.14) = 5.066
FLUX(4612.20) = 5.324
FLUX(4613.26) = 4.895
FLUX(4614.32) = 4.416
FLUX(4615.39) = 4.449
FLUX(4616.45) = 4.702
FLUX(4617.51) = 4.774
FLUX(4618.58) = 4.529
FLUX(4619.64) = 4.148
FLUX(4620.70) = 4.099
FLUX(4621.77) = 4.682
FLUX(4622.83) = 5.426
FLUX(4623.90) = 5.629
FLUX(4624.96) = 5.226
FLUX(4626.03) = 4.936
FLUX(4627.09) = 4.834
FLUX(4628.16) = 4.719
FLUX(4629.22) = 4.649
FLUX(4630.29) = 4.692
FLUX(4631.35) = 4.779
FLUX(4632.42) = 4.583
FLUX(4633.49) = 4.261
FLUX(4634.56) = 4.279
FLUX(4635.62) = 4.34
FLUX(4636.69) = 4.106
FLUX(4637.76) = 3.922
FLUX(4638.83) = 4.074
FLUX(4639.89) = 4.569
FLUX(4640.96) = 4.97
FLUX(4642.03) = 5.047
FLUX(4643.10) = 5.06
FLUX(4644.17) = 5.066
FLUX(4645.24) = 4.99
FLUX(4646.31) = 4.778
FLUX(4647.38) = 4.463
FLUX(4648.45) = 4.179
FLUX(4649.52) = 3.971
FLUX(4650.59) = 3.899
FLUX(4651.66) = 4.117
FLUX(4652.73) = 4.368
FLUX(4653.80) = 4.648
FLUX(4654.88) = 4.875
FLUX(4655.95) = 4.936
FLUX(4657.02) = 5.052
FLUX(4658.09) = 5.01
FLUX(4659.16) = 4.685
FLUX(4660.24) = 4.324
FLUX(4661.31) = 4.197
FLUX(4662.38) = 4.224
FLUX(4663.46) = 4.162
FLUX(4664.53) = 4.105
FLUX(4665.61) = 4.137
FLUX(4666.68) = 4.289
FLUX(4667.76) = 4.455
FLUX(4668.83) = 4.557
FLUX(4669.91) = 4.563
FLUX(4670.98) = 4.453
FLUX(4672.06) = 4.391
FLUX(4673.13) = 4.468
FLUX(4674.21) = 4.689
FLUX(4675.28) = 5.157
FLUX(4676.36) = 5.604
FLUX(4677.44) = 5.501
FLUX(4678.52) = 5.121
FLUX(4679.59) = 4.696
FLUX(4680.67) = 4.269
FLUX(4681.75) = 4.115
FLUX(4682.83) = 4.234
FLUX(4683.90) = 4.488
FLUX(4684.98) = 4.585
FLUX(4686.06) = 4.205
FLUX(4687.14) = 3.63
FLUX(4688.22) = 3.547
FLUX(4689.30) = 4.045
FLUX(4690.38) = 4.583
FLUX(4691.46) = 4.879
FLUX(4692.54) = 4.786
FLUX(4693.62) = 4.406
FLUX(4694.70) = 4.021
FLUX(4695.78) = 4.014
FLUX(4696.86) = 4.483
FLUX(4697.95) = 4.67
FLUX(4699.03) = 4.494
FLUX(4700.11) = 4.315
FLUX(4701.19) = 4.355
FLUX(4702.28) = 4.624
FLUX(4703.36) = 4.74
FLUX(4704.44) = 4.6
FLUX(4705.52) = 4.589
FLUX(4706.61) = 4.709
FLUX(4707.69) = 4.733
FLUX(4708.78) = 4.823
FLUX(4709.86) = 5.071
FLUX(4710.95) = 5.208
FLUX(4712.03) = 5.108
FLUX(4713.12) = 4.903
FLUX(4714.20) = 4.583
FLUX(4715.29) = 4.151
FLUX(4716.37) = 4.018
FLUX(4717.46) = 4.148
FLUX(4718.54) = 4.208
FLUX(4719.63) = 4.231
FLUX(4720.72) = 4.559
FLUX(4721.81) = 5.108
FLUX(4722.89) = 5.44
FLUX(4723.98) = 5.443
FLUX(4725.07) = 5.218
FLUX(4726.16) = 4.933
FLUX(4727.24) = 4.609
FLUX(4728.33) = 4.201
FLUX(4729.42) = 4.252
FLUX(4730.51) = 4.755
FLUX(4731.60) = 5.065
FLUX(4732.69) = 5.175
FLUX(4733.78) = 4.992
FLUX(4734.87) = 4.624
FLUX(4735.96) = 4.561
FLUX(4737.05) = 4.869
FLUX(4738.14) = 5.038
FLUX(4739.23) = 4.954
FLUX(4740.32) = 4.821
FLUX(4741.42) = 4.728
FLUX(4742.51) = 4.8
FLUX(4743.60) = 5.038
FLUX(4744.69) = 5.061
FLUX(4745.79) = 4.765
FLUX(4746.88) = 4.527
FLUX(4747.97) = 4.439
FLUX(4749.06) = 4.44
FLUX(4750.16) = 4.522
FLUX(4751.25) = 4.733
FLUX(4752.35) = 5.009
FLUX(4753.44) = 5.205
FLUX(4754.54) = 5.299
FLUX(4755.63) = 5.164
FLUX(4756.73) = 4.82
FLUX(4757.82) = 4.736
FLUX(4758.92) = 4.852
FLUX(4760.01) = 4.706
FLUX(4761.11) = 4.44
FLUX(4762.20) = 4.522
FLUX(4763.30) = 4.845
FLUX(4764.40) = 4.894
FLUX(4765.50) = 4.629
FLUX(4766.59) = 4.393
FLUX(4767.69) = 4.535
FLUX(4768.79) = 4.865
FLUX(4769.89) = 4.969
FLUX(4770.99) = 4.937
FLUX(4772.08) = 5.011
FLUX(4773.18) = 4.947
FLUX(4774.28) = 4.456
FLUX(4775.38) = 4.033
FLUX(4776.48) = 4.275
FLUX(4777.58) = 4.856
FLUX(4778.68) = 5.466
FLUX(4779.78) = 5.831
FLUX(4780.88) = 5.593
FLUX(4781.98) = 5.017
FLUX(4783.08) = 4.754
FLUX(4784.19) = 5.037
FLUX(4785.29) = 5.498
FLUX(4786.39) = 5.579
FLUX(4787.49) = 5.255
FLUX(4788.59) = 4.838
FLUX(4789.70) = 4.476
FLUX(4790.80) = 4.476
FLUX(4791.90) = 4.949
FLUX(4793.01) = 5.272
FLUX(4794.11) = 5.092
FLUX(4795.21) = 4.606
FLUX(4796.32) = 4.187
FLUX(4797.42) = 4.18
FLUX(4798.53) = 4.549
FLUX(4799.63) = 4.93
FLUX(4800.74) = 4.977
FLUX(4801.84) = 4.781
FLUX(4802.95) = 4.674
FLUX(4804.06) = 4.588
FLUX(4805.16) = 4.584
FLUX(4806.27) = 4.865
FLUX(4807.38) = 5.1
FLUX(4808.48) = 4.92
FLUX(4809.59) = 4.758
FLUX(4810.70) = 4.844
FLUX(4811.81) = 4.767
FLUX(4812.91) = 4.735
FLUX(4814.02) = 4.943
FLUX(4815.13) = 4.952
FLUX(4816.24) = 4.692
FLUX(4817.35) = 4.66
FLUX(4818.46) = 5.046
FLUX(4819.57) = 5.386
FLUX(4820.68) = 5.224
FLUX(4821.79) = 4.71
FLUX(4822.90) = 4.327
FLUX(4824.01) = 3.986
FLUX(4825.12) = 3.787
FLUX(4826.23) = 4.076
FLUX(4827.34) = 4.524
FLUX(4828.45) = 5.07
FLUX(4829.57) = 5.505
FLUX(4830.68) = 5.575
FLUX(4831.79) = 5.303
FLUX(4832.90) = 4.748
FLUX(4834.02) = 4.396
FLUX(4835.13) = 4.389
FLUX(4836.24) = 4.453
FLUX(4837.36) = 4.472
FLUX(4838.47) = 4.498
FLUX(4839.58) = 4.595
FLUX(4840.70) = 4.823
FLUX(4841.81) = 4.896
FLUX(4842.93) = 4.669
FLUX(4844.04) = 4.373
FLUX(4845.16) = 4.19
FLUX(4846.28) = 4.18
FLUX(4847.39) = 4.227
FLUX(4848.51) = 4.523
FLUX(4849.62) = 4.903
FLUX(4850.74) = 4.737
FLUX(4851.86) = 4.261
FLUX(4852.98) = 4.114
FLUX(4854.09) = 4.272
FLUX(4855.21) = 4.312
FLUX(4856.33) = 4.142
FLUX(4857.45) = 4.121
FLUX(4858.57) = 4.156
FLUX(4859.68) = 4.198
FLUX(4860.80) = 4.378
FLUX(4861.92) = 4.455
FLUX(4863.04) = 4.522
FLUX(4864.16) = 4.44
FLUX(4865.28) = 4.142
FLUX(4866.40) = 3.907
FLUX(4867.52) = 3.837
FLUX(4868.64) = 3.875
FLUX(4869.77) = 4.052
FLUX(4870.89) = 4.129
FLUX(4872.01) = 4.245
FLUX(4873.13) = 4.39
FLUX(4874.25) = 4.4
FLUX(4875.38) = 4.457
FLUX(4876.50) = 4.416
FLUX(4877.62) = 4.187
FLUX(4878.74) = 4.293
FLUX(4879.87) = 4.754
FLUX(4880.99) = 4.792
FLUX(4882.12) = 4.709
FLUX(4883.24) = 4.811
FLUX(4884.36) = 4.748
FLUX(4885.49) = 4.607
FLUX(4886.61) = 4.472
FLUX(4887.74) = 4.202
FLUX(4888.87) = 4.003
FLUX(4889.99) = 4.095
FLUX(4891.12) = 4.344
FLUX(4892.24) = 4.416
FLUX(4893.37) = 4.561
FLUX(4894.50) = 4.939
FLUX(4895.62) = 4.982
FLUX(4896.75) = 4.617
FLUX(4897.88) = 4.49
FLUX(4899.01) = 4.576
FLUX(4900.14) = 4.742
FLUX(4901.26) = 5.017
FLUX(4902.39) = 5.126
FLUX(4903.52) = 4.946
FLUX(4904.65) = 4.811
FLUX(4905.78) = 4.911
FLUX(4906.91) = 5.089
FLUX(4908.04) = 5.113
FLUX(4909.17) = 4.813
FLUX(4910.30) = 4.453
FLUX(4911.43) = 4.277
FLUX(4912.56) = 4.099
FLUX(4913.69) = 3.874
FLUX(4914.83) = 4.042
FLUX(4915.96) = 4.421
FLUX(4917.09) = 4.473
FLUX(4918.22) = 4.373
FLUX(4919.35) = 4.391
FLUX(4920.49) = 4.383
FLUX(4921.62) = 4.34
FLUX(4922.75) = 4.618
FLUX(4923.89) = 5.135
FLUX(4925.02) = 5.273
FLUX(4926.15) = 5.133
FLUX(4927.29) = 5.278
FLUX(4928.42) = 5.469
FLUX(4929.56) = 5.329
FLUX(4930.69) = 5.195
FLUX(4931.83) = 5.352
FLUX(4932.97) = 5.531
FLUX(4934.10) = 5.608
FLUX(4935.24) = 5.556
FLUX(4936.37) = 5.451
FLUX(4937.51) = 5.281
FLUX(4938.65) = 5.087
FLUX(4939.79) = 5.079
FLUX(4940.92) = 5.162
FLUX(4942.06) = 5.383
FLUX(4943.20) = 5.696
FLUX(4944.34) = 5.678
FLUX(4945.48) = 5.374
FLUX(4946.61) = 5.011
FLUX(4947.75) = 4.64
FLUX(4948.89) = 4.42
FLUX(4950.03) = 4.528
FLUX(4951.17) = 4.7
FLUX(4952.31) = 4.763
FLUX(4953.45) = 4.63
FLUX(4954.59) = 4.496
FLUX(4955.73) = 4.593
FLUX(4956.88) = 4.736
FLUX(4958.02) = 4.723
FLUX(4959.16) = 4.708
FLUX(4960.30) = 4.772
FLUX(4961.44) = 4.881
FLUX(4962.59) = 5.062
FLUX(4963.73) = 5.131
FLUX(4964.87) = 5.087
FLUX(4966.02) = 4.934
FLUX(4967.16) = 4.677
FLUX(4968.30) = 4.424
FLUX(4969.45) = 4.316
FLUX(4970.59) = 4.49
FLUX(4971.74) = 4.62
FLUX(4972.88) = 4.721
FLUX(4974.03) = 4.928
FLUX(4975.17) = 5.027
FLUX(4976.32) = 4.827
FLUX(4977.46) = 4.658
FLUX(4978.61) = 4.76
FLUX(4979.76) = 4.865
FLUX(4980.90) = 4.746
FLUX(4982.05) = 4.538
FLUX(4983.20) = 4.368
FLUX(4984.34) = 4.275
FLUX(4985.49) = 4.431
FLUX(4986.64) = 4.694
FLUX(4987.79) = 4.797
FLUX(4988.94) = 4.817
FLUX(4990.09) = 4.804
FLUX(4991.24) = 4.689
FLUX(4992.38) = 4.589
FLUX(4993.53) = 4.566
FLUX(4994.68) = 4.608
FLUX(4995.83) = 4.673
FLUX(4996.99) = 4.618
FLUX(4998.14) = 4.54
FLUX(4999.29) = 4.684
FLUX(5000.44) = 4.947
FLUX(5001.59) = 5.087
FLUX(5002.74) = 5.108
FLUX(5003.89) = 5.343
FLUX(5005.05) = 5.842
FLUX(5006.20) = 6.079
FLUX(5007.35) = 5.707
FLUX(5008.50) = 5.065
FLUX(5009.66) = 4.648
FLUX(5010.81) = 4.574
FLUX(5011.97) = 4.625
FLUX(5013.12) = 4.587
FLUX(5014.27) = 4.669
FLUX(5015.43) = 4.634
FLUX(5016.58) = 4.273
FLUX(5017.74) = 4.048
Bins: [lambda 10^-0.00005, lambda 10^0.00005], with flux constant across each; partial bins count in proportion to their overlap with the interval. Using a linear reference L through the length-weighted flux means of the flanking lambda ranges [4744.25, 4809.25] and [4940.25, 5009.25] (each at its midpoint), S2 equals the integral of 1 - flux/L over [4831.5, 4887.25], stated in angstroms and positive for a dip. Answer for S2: 4.9 angstroms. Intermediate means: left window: 4.83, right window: 4.85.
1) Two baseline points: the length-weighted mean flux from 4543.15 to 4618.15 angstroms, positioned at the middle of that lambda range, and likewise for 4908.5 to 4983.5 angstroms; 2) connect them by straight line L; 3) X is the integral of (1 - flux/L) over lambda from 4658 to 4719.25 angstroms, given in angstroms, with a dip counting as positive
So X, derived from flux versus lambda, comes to 2.63 angstroms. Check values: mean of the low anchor 4.65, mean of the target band 4.51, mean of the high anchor 4.84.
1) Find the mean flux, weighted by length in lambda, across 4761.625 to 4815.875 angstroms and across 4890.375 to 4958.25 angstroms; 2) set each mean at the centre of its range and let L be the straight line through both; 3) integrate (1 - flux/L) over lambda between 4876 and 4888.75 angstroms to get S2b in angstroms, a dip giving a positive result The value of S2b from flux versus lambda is 0.86 angstroms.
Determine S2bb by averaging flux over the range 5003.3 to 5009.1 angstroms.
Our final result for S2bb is 5.6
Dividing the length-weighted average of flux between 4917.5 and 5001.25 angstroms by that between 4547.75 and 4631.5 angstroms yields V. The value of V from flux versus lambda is 1.03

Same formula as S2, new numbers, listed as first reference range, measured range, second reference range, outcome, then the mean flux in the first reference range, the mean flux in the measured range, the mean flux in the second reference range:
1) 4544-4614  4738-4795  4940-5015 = -1.55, 4.66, 4.87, 4.83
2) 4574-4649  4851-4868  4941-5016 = 1.95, 4.67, 4.23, 4.83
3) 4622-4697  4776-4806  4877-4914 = -2.09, 4.55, 4.9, 4.61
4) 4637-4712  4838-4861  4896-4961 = 1.74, 4.54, 4.41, 4.87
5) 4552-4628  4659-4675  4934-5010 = 1.26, 4.73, 4.39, 4.89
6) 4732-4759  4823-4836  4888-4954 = 0.52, 4.85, 4.65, 4.84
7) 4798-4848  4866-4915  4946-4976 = 2.30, 4.7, 4.5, 4.73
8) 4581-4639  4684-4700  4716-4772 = 1.42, 4.68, 4.31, 4.77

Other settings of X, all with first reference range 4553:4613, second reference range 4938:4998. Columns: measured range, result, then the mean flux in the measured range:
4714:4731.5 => 0.4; 4.63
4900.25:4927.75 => 0.5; 4.68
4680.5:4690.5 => 1.3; 4.15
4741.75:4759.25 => -0.3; 4.84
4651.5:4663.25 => 0.4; 4.59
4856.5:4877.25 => 2.4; 4.23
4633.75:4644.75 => 0.5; 4.54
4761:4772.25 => 0.1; 4.74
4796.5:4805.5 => 0.2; 4.64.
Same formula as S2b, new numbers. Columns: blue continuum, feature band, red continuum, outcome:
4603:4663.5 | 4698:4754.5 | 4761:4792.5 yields 0.7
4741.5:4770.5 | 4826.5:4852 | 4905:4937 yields 0.8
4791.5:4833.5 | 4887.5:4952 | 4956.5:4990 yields -1.3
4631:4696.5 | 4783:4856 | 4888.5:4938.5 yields -0.4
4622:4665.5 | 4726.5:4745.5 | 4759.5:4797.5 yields -0.1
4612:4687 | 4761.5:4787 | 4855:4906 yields -2.2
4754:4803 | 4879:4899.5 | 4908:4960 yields 1.3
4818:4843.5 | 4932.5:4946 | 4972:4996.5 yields -2.1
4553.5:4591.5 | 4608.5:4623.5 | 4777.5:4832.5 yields 0.2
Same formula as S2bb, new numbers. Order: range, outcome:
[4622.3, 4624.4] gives 5.52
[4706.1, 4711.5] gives 4.91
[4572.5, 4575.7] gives 5.45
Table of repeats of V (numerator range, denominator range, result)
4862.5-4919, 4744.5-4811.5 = 0.93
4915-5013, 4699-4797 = 1.02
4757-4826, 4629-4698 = 1.07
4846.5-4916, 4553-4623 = 0.95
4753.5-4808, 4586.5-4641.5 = 1.04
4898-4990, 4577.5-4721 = 1.05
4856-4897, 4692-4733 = 0.94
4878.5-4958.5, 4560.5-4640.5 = 1.02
